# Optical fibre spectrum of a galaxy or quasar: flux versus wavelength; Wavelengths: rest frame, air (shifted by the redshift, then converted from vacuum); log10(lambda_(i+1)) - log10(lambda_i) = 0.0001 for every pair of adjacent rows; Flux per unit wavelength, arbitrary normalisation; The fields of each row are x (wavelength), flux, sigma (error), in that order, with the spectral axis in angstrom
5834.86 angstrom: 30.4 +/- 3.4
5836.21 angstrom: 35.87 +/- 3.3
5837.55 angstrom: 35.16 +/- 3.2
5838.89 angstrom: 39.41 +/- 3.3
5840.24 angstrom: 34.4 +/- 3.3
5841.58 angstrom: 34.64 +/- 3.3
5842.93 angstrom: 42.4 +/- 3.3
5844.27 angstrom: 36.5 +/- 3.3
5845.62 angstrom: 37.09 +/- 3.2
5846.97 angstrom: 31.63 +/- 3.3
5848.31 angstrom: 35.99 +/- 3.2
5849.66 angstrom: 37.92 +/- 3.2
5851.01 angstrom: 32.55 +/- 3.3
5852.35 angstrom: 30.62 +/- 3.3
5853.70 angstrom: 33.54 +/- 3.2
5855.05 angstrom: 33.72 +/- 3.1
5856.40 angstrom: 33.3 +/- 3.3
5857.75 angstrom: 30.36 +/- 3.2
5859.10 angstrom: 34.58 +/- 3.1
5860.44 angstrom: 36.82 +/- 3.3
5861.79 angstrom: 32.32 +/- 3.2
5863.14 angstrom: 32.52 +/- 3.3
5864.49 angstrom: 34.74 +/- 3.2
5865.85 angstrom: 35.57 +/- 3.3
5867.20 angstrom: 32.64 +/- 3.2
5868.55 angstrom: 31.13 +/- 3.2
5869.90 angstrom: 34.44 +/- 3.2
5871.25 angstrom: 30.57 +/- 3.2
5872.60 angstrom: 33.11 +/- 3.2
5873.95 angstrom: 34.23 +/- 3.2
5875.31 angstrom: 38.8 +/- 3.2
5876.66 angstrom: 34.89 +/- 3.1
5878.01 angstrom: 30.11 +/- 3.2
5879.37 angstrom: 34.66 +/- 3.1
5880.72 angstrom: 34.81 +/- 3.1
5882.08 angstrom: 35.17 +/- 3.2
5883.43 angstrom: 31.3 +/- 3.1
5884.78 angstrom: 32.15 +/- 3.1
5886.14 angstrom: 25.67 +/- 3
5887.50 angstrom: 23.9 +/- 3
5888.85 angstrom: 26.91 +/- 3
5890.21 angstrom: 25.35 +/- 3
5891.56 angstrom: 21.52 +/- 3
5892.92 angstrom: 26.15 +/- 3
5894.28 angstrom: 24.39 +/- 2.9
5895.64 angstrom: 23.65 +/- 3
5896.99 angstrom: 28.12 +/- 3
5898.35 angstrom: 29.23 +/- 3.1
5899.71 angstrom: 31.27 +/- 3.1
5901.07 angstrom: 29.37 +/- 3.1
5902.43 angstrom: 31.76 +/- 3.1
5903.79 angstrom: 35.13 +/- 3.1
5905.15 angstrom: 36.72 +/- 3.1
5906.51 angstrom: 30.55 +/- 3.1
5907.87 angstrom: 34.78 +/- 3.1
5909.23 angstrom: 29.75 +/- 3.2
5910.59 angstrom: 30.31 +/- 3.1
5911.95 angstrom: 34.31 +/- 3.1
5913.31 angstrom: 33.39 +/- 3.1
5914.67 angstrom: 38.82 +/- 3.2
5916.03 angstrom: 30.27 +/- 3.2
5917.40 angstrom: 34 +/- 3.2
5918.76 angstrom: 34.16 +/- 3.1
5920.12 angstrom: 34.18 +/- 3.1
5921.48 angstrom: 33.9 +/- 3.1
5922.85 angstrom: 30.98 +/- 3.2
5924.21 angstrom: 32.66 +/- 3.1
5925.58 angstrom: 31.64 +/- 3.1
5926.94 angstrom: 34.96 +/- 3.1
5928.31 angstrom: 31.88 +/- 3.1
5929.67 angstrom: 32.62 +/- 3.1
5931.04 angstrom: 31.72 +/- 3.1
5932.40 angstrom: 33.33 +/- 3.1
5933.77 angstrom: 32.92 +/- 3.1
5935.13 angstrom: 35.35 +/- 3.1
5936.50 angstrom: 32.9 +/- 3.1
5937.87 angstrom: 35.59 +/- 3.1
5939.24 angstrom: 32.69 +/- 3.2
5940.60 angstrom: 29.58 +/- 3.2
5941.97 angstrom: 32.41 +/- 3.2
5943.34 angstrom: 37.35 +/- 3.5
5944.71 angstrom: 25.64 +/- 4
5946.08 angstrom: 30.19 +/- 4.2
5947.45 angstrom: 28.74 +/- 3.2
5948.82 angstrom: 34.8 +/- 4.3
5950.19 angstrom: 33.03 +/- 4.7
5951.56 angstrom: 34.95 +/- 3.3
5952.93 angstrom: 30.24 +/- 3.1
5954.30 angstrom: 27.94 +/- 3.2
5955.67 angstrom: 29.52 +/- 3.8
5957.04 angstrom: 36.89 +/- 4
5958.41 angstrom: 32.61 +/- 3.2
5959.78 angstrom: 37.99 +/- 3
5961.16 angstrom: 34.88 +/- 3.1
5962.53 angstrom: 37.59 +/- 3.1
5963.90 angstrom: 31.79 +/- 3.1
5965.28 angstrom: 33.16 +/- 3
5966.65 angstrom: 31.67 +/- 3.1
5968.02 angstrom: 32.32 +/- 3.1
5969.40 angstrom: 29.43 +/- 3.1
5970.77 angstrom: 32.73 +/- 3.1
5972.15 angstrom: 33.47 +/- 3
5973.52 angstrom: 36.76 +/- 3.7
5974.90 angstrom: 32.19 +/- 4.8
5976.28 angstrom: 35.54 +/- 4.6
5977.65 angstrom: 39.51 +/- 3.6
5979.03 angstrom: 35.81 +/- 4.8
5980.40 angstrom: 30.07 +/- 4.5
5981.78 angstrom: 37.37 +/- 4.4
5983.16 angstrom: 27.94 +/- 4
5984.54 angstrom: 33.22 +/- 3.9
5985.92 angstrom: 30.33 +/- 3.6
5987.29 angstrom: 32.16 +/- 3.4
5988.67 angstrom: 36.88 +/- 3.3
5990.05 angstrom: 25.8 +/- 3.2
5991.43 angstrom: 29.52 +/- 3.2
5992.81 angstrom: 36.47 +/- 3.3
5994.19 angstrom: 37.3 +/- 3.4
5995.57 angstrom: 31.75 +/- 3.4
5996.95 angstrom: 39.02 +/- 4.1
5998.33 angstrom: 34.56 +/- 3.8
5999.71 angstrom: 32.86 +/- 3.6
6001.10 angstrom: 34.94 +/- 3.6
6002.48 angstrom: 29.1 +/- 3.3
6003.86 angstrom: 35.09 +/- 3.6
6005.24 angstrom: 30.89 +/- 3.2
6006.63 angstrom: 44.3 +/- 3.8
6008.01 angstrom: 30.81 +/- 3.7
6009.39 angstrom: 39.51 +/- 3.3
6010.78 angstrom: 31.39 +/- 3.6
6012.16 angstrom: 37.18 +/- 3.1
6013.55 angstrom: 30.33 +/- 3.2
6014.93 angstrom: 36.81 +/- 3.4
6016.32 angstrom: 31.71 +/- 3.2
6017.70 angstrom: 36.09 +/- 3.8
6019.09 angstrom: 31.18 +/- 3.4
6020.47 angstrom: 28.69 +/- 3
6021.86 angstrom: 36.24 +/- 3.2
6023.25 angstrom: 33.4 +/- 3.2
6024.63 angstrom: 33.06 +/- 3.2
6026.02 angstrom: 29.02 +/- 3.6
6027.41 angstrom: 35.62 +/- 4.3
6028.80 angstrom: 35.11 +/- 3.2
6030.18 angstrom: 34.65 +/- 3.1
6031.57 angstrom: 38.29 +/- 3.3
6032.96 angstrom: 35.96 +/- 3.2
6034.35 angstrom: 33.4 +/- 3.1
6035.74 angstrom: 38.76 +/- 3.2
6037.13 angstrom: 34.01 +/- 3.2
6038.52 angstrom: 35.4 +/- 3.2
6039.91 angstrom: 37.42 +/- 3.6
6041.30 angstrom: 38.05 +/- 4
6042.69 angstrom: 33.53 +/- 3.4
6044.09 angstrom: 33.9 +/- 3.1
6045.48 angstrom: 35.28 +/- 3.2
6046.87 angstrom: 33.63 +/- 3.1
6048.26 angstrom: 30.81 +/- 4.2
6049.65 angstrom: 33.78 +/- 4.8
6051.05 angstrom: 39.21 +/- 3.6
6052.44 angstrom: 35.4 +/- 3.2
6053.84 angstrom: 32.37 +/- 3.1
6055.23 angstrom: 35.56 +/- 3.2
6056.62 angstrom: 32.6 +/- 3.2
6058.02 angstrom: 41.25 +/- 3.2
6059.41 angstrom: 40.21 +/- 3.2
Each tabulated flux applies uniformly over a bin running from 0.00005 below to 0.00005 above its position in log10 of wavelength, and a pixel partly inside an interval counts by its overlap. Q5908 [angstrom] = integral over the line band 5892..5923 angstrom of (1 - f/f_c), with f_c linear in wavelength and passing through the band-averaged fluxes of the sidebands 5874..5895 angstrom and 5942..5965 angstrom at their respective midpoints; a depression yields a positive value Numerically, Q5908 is -0.6 angstrom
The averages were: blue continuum 29.8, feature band 31.5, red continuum 32.8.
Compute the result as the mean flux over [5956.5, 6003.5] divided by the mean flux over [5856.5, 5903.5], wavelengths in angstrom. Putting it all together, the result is 1.08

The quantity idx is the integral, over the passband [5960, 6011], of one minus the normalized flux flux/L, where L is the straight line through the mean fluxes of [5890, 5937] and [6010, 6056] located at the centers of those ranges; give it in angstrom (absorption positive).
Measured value -0.8 angstrom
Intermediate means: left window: 31.6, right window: 34.4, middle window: 33.8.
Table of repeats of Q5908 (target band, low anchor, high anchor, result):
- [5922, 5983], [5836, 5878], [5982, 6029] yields 1.46 angstrom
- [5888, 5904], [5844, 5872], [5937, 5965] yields 2.79 angstrom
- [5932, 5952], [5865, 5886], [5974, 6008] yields 0.61 angstrom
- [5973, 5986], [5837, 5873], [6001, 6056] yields 0.17 angstrom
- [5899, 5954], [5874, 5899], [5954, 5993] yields -2.80 angstrom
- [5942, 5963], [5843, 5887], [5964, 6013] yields 0.57 angstrom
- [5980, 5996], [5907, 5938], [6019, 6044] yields 0.75 angstrom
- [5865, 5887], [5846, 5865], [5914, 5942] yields 0.34 angstrom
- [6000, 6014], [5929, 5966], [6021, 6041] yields 0.01 angstrom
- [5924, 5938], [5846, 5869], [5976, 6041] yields 0.29 angstrom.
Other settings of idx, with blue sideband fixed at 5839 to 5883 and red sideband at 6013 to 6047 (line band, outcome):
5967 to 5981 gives 0.25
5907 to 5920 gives 0.39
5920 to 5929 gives 0.40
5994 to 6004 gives 0.07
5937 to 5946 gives 0.59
